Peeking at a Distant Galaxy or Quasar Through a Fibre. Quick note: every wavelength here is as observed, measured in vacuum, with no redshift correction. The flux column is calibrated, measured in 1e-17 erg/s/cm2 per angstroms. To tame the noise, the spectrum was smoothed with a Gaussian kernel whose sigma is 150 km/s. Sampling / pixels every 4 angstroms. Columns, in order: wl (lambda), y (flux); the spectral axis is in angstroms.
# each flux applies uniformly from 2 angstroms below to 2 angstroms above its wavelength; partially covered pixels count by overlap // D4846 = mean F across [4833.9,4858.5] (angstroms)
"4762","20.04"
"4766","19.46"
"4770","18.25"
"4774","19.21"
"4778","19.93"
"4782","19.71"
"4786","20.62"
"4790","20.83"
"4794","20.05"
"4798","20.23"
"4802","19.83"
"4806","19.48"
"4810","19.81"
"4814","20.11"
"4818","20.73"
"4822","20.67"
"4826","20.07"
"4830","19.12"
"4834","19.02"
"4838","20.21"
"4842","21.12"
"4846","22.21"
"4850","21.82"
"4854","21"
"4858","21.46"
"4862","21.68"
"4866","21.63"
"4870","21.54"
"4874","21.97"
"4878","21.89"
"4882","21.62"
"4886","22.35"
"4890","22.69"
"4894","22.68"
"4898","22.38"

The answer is 21.1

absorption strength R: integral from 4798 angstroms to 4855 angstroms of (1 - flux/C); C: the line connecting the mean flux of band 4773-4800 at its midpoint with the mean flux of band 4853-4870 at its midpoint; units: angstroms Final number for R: 1.3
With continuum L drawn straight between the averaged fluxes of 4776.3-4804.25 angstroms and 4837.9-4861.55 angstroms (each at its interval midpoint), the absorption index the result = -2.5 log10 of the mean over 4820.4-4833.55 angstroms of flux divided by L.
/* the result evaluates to 0.059 mag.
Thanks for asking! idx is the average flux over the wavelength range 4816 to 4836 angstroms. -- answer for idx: 19.9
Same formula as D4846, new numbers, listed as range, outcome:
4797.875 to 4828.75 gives 20.1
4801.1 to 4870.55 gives 20.6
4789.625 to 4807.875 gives 20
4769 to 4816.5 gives 19.9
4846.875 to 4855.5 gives 21.5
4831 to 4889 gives 21.4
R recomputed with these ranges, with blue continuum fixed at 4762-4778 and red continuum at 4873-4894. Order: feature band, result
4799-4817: 0.3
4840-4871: -0.2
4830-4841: 0.7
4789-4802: -0.2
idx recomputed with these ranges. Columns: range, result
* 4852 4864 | 21.4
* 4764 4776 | 19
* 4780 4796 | 20.3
